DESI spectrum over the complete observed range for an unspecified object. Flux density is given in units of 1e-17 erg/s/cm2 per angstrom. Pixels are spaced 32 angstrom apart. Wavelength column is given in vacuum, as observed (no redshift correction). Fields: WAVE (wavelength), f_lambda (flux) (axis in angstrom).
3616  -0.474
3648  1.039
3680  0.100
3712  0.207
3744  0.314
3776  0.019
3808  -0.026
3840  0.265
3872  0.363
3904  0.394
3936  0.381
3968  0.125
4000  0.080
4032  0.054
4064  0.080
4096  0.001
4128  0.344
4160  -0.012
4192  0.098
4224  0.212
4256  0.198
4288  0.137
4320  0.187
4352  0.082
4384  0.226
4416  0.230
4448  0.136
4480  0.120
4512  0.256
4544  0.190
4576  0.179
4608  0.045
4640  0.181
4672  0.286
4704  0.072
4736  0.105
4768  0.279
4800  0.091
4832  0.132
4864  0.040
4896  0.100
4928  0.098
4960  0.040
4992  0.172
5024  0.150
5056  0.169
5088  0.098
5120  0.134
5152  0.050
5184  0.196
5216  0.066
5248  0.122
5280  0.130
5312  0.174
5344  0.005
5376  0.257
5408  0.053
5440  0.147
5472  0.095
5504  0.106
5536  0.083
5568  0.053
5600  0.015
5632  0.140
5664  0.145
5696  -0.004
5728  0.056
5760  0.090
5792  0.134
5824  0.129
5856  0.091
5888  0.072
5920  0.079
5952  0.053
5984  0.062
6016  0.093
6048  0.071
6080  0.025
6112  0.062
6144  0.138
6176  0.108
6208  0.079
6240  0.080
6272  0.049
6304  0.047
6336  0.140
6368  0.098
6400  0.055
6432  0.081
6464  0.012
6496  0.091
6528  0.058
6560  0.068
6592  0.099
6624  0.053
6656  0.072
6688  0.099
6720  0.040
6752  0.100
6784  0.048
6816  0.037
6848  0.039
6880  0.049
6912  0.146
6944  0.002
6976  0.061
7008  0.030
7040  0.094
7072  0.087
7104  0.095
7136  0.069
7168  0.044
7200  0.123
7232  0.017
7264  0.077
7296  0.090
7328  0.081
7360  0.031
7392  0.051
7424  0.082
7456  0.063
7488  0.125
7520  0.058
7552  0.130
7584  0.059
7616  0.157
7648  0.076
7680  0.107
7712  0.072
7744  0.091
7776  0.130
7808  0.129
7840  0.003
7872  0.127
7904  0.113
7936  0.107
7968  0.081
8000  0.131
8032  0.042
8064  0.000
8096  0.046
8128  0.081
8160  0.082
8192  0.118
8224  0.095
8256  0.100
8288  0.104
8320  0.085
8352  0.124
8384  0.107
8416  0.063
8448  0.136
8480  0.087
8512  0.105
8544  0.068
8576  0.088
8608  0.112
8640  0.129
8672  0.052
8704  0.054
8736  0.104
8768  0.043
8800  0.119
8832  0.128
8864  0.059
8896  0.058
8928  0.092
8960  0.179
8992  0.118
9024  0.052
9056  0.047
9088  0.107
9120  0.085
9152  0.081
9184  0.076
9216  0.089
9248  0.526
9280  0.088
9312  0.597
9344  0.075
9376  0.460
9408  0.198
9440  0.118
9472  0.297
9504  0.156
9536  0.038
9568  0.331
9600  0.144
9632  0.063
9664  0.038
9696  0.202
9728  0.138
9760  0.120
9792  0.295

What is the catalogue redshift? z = 1.48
